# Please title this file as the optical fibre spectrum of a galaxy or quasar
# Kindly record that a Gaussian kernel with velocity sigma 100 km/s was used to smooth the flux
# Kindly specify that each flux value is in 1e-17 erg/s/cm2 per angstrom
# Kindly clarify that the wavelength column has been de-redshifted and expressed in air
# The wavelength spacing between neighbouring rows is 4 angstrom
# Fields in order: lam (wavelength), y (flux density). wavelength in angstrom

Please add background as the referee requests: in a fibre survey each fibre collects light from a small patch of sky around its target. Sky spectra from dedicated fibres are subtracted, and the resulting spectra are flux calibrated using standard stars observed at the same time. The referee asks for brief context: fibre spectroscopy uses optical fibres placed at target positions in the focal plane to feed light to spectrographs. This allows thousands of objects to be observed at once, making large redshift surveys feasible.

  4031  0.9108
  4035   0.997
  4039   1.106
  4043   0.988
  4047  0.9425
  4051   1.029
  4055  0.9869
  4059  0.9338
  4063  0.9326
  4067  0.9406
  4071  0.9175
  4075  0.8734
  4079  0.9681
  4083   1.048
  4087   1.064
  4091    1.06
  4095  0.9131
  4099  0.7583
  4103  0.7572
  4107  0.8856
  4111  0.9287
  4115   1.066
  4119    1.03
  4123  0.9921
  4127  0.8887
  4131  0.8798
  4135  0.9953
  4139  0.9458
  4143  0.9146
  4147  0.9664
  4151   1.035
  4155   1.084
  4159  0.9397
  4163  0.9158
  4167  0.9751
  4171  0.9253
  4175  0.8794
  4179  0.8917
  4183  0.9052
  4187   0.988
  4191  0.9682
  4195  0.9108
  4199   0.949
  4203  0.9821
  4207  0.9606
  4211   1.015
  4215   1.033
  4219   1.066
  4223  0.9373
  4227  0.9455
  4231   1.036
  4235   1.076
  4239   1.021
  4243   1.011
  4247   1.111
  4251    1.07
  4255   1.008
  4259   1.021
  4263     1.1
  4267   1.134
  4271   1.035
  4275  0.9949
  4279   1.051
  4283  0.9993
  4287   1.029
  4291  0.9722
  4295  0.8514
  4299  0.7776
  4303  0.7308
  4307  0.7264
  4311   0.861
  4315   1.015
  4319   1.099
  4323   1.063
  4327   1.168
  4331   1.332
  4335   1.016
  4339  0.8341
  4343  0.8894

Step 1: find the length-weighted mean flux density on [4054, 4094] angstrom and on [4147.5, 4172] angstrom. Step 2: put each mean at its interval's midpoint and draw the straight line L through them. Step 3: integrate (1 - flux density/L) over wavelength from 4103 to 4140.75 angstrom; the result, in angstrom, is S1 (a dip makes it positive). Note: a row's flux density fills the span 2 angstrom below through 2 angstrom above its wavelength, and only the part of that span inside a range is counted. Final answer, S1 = 1.15 angstrom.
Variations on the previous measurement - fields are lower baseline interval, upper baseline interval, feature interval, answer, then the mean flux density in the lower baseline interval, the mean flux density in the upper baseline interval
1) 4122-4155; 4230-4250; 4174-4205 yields 2.2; 0.959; 1.05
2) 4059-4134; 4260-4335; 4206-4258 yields -2.4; 0.94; 0.997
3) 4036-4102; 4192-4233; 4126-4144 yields 0.8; 0.964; 0.983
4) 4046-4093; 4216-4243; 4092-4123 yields 2.2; 0.975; 1.01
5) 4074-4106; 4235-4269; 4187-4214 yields 1.3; 0.931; 1.06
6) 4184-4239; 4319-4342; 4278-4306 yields 3.8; 0.989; 1.08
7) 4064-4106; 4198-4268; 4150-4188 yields 1.3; 0.929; 1.03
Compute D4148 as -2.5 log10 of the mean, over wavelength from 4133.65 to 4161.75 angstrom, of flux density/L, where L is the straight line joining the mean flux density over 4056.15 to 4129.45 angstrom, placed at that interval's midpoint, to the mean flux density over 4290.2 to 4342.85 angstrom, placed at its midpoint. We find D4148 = -0.04 mag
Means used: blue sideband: 0.942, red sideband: 0.955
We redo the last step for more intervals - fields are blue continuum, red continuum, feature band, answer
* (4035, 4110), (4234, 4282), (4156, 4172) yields 0.06 mag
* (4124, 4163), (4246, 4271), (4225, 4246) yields 0.03 mag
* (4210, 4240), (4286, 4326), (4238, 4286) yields -0.08 mag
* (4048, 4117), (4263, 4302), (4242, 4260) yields -0.08 mag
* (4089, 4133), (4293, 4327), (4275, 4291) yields -0.12 mag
